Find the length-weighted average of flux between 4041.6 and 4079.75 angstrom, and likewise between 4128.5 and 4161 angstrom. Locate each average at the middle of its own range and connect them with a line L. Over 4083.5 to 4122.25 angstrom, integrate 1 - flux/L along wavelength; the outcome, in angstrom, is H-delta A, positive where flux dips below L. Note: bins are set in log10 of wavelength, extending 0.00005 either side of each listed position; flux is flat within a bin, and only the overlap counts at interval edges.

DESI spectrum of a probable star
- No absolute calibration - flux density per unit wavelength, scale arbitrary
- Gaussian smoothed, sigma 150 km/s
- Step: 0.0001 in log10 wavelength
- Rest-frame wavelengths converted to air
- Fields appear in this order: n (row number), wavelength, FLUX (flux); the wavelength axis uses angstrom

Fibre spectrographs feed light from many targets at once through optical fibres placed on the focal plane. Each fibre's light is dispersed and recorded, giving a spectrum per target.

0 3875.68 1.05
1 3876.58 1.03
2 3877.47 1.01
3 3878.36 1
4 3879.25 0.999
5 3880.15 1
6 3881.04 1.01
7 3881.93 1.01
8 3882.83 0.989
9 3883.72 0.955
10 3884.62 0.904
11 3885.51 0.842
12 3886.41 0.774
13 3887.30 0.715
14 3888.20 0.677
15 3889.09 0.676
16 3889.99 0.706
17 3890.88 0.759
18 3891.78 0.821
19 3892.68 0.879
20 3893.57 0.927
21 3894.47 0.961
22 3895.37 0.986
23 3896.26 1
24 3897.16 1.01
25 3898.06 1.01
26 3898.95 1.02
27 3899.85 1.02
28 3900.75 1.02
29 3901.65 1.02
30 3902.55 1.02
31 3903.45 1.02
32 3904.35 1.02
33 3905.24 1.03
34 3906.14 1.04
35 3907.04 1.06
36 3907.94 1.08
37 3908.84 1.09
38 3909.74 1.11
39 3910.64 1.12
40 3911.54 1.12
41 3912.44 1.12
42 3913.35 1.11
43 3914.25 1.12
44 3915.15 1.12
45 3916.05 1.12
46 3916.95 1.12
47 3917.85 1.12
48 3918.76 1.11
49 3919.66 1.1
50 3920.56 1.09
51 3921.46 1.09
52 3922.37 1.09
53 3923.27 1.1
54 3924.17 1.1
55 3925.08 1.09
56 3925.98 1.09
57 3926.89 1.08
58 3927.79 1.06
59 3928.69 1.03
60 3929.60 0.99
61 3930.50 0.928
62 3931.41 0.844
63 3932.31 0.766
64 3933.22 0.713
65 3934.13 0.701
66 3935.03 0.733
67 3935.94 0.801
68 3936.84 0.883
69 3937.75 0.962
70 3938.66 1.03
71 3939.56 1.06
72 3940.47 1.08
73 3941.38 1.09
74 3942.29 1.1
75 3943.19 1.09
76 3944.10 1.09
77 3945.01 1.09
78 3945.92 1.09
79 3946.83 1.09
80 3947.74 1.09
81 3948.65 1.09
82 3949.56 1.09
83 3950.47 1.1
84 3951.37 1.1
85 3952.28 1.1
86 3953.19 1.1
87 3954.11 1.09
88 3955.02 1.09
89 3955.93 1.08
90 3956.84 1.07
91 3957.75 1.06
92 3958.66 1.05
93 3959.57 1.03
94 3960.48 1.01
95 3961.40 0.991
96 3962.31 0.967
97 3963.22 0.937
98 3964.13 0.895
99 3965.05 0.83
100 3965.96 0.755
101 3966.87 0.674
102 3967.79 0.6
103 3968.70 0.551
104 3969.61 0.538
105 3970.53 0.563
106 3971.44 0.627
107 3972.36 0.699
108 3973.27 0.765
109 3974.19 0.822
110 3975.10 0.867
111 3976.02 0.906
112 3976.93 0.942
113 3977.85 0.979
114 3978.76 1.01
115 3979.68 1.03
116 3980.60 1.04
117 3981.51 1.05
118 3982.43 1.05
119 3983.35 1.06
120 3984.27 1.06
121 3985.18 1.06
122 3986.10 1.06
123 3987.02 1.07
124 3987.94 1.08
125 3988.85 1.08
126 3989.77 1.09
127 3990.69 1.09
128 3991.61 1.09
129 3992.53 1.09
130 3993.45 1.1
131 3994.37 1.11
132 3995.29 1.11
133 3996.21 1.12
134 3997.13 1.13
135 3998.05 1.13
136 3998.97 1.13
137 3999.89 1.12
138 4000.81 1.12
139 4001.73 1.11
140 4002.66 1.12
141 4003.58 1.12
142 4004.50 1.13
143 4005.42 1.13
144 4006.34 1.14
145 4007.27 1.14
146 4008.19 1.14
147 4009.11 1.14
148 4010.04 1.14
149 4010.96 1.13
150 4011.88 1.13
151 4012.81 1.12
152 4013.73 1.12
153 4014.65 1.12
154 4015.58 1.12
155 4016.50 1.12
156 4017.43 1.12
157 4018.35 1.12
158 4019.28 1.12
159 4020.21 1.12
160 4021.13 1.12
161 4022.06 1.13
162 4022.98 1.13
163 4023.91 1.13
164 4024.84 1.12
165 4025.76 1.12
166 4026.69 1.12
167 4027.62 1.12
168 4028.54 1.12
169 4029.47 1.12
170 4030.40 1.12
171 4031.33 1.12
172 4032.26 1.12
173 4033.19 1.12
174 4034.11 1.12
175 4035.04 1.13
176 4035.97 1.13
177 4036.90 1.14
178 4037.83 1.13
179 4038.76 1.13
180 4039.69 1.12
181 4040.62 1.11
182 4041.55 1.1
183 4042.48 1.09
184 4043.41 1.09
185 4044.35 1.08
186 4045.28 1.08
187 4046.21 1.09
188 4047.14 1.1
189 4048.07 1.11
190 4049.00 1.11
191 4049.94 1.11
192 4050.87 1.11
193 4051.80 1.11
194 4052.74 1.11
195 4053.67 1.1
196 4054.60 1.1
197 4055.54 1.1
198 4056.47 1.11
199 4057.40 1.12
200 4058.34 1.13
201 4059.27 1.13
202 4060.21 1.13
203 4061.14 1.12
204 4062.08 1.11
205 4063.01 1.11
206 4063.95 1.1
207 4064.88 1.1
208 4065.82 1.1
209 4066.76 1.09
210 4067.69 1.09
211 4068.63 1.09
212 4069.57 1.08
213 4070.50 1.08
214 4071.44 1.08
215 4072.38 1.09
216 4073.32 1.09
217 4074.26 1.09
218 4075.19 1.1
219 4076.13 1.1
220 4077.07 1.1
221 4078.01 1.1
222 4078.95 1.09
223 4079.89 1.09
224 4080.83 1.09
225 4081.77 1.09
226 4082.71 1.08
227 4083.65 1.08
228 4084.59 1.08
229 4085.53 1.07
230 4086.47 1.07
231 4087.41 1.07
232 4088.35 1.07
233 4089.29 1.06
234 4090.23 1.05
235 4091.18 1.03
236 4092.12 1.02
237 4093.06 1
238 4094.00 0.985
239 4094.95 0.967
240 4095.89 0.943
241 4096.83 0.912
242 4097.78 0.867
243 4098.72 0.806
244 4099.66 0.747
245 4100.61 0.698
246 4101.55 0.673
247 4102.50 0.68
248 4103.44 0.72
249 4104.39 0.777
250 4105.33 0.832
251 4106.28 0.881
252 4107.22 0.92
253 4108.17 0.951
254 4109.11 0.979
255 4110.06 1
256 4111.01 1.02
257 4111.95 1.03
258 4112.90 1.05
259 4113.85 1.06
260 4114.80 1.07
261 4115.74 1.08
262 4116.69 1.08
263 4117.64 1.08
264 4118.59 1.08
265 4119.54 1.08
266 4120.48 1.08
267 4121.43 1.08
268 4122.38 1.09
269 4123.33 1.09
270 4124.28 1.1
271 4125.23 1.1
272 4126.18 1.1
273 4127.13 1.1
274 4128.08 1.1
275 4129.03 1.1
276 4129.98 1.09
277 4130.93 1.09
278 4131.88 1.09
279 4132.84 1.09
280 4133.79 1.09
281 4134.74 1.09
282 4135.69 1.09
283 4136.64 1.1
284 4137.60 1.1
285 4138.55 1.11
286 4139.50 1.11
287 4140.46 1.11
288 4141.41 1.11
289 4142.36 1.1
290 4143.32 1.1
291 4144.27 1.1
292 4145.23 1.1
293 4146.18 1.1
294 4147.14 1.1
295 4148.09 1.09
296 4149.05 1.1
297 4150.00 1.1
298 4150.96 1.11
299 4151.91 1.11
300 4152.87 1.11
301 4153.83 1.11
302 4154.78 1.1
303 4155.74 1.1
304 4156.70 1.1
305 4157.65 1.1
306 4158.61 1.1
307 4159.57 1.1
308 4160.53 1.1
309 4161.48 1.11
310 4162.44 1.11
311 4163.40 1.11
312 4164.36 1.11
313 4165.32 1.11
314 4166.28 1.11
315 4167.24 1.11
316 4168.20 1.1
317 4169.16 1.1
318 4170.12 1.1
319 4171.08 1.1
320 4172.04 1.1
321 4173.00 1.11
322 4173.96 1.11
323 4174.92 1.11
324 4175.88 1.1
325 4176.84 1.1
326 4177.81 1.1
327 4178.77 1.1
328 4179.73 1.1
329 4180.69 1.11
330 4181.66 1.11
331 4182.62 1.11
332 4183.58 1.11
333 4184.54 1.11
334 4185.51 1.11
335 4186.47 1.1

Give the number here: 4.6 angstrom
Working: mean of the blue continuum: 1.1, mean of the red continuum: 1.1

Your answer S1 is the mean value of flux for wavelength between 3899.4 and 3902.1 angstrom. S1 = 1.02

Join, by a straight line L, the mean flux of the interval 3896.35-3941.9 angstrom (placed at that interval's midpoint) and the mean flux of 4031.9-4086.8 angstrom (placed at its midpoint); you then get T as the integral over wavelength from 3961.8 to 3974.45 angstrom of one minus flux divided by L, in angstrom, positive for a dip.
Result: 3.9 angstrom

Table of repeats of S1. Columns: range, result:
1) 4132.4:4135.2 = 1.09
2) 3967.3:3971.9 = 0.576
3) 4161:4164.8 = 1.11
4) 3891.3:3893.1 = 0.844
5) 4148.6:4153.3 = 1.11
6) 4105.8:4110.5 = 0.946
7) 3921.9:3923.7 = 1.09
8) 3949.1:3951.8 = 1.1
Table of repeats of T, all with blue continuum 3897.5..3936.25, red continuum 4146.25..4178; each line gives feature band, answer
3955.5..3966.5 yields 0.7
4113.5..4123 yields 0.1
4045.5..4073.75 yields -0.8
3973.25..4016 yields -1.0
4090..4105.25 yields 3.1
